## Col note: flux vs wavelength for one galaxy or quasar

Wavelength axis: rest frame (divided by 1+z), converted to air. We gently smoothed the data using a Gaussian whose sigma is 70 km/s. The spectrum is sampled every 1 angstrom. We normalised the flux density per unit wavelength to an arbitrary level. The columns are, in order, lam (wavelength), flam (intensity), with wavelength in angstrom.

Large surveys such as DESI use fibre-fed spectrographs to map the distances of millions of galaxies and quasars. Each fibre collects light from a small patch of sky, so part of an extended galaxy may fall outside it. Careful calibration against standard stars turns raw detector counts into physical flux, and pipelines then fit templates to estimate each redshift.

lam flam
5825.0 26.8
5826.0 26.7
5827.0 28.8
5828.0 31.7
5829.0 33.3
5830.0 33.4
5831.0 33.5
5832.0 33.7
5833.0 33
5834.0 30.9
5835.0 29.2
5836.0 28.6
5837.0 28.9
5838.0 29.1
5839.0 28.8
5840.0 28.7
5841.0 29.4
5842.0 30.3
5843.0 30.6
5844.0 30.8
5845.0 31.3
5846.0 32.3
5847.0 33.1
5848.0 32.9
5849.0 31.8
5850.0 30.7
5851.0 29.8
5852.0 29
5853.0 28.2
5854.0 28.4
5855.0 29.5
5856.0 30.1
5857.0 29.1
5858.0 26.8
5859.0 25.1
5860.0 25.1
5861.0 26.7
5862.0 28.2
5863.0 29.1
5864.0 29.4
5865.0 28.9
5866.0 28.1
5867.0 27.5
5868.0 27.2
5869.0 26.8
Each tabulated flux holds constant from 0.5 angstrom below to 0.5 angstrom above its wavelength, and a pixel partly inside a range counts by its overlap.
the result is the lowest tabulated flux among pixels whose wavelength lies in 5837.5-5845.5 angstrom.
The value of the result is 28.7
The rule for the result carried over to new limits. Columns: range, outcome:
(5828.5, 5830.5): 33.3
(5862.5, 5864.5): 29.1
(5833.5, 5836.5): 28.6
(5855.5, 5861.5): 25.1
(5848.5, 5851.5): 29.8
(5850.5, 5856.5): 28.2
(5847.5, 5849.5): 31.8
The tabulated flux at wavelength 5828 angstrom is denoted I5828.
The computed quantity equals 31.7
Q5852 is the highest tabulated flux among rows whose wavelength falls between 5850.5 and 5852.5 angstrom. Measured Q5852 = 29.8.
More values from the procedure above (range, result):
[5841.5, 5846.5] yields 32.3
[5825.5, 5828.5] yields 31.7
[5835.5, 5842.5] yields 30.3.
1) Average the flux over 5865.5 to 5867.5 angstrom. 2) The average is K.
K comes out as 27.8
